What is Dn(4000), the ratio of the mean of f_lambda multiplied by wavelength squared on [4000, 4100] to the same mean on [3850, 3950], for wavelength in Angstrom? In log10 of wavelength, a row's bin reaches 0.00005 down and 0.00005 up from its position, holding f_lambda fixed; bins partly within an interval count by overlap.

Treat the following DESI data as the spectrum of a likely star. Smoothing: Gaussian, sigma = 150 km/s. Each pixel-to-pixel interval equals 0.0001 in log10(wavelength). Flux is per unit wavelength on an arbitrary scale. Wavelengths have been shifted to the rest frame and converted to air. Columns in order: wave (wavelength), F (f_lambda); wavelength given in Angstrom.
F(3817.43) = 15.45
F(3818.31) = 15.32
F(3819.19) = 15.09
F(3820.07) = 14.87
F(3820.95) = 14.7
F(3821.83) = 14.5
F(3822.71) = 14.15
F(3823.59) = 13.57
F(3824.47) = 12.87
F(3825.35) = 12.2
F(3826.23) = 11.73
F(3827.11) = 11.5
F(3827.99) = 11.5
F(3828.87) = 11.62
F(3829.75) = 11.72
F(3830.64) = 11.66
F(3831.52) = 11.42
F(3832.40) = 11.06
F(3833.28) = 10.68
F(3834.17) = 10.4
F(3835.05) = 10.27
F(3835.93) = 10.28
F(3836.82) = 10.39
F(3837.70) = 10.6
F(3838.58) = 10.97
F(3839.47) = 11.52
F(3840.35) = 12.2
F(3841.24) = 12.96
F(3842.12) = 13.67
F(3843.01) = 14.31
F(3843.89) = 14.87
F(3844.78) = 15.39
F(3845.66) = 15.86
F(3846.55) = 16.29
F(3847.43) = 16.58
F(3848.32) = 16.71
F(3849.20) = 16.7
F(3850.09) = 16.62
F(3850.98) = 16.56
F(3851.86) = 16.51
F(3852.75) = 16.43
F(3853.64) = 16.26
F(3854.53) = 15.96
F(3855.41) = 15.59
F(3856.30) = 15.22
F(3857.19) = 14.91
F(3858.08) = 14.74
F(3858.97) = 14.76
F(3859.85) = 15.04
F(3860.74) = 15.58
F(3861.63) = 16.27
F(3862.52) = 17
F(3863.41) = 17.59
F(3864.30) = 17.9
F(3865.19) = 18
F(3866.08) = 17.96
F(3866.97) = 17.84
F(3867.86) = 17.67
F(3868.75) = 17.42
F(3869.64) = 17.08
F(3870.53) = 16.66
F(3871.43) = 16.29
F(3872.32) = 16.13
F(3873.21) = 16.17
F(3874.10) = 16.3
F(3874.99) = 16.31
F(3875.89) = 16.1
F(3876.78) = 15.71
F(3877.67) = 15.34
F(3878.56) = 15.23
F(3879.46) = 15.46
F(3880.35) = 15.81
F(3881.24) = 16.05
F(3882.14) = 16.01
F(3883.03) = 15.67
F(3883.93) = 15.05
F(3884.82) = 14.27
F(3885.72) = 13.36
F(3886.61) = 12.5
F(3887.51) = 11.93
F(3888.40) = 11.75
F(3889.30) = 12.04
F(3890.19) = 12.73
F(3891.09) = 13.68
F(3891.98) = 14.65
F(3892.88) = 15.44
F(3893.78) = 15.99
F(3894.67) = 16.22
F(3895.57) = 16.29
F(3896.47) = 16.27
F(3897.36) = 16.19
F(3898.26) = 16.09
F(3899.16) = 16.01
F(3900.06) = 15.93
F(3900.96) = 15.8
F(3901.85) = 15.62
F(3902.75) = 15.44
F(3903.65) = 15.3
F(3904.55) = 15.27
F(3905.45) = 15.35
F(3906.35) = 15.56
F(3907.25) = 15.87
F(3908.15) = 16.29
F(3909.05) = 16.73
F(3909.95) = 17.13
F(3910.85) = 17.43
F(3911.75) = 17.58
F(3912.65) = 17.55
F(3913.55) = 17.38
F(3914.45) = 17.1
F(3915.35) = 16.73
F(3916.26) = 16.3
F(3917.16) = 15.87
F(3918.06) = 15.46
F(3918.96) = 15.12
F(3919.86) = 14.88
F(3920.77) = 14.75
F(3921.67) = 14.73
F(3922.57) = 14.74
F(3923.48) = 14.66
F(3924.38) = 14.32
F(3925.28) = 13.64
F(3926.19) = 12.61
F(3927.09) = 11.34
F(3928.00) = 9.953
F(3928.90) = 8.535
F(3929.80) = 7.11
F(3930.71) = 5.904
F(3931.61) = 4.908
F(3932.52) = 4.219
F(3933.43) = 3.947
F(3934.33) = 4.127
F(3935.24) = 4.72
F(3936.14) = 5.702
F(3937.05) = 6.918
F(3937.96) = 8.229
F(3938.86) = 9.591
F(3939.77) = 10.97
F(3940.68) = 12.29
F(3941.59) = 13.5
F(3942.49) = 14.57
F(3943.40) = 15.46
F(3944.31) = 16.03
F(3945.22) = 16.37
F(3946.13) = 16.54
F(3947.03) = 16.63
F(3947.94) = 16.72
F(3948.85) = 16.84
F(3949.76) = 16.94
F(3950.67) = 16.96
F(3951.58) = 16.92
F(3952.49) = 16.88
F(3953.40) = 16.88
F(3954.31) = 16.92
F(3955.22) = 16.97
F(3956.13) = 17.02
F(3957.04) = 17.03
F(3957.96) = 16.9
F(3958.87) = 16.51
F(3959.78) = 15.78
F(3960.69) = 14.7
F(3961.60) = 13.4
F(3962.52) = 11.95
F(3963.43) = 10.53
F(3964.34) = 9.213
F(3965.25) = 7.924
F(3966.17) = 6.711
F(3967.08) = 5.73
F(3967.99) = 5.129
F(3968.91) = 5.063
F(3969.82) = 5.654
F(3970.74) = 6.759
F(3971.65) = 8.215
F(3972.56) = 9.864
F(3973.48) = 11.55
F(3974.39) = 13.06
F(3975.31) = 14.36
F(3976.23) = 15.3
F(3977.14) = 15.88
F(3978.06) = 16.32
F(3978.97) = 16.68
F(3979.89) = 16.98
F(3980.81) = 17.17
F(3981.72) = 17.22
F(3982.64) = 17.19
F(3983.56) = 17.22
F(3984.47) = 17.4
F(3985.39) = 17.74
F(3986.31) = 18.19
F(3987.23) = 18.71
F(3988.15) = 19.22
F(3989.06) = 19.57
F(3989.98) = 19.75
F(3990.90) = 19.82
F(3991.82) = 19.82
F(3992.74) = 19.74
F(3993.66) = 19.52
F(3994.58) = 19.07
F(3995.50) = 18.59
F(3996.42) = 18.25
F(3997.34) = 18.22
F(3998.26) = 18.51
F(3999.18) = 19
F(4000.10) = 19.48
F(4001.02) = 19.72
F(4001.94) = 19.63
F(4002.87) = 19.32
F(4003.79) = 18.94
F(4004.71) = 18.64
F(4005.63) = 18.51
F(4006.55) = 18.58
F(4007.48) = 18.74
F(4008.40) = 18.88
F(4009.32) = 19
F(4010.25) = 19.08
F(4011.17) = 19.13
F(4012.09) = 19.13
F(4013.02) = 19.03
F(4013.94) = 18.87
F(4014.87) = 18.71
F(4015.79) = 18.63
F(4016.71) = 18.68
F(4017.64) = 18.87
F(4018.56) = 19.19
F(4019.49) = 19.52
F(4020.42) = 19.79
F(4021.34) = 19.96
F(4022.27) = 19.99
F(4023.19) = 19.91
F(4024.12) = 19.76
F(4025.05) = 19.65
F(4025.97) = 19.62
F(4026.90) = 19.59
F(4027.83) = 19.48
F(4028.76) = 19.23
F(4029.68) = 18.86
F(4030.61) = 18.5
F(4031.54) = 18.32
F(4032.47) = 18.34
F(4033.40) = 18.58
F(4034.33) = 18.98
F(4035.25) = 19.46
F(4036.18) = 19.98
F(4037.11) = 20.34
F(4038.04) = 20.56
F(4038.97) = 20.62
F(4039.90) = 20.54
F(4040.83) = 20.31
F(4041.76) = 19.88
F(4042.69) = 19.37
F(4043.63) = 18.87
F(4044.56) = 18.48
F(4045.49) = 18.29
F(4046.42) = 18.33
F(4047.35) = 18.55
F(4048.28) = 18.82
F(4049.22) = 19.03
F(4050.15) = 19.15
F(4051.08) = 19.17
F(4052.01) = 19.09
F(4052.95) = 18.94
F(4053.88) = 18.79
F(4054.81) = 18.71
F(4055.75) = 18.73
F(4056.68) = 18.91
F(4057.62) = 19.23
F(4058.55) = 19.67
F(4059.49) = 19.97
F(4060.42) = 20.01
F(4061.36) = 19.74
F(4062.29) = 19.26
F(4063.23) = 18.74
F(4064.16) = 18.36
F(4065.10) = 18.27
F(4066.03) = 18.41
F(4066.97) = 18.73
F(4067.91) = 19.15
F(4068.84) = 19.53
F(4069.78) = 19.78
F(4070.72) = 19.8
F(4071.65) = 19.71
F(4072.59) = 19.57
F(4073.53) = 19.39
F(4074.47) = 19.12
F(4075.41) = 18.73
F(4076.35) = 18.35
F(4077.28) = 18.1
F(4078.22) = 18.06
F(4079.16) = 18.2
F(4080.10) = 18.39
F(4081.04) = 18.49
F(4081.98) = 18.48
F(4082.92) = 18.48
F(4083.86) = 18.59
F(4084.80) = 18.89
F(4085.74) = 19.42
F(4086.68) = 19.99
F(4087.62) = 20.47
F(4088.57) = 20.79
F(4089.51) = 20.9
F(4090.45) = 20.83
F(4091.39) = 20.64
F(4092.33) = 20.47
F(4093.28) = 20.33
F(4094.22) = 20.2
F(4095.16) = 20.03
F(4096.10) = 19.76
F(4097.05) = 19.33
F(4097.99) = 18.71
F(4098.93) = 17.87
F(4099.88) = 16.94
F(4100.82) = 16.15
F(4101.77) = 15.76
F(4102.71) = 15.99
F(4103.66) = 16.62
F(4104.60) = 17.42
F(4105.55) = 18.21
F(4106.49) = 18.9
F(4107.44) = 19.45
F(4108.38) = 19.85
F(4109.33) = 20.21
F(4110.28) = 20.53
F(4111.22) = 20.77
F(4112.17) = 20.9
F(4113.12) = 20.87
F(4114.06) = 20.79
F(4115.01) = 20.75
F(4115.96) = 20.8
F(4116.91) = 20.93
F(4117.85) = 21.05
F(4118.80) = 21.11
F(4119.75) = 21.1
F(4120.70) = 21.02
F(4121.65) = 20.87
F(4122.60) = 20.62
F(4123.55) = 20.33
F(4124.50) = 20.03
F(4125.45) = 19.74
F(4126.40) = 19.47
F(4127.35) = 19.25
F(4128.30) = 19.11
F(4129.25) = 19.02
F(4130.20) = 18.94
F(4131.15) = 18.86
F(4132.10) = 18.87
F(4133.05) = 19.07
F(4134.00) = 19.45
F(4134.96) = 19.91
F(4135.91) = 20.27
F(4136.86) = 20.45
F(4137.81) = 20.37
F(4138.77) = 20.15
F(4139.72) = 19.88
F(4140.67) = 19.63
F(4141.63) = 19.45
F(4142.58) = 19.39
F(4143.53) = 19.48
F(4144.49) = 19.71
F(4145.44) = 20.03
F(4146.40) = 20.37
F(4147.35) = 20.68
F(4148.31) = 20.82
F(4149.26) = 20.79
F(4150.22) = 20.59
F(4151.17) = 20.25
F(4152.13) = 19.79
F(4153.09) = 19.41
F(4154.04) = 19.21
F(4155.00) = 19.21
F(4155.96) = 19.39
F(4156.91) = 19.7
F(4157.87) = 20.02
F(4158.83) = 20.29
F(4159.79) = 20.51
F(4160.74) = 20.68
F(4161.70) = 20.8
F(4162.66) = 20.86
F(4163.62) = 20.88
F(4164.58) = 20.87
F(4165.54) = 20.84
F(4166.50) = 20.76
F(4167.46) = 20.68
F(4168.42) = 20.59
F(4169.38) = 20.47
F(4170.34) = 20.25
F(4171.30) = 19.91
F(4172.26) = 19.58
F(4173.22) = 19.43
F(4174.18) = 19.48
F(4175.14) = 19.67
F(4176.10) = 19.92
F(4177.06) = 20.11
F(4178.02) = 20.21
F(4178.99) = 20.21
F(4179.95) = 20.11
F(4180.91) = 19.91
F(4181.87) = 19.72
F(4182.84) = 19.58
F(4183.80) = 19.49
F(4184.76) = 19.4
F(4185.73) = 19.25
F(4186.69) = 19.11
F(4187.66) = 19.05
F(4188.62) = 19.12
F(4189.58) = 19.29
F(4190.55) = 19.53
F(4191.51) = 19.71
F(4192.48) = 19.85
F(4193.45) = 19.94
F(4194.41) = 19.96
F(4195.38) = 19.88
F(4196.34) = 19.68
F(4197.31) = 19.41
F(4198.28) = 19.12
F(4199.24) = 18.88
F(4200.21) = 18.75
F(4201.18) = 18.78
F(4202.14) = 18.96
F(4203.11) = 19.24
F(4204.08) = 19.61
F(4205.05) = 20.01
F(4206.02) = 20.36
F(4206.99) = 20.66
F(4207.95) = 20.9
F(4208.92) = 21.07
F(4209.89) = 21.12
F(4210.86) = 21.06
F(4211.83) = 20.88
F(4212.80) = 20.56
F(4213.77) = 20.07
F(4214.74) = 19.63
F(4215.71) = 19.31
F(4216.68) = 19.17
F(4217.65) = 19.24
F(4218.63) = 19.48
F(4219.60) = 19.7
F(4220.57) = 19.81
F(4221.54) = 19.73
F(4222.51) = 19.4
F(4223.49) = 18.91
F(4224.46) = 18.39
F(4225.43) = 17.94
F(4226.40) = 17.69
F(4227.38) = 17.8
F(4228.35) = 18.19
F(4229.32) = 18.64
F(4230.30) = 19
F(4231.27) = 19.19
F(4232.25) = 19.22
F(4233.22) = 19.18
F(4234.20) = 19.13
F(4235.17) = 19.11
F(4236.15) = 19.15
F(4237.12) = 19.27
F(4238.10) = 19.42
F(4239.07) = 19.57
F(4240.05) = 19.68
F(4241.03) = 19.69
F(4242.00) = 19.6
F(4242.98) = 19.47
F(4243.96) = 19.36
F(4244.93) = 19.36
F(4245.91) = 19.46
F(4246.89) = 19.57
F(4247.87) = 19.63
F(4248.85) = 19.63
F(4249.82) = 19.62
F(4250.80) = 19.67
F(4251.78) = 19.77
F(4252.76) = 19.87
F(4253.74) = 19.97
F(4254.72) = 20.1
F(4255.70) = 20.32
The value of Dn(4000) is 1.43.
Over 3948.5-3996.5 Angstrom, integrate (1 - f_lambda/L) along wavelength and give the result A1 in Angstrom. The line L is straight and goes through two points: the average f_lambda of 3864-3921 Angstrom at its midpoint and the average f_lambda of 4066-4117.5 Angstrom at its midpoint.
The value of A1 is 6.25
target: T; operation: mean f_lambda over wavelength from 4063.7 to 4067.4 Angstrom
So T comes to 18.4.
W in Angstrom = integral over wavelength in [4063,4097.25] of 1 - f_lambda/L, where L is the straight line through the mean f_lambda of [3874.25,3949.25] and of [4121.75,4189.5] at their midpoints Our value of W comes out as -2.4 Angstrom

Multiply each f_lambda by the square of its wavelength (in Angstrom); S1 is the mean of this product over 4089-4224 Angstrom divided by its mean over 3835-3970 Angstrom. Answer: 1.6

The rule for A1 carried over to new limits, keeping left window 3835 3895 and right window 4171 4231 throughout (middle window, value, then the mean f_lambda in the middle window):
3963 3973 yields 5.6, 7.34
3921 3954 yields 8.4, 12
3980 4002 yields -2.4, 18.7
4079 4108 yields -1.2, 18.9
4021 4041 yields -2.6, 19.6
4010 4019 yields -1.0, 18.9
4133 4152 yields -1.3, 20.1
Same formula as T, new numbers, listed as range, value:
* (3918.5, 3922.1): 14.9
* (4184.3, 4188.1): 19.2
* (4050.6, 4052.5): 19.1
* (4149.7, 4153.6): 20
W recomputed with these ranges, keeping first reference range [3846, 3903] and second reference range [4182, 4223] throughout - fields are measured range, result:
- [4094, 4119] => -0.9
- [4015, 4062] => -4.2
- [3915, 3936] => 6.7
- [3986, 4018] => -3.2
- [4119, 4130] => -0.8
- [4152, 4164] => -0.6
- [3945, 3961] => 0.0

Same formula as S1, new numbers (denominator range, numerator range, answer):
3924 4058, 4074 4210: 1.31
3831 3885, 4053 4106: 1.40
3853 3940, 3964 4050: 1.29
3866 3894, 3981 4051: 1.34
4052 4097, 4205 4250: 1.09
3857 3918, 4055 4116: 1.34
